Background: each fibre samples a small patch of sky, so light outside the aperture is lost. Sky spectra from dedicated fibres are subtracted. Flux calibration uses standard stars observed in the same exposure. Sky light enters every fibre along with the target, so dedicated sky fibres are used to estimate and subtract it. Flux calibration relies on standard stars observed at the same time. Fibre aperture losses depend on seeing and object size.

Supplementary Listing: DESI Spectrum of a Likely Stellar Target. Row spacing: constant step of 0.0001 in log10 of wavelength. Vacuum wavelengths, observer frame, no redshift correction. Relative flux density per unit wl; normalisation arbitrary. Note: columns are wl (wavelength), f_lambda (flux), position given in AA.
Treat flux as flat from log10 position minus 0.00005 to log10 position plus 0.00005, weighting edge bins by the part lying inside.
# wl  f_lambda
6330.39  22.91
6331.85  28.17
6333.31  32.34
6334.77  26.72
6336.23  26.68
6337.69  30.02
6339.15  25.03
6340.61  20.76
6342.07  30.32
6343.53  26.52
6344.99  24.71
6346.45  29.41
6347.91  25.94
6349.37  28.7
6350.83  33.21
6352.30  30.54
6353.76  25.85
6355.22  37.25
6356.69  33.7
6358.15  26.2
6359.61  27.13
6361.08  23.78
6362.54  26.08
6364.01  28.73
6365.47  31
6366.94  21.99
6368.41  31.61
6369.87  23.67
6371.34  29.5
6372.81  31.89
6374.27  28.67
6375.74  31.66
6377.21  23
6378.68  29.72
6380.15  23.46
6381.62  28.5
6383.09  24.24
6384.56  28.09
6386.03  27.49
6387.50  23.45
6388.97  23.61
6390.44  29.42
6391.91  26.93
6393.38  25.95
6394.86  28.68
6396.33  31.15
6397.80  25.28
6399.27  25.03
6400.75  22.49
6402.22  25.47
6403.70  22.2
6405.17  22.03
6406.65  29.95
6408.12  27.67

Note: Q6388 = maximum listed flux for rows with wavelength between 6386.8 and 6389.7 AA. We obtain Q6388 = 23.61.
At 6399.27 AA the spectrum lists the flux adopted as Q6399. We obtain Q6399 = 25.03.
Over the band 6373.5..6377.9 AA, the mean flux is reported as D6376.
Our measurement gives 27.9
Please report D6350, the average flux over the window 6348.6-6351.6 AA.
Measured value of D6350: 30.8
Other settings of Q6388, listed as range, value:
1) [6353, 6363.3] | 37.25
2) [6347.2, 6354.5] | 33.21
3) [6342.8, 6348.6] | 29.41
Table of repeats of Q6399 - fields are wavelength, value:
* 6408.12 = 27.67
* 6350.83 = 33.21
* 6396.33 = 31.15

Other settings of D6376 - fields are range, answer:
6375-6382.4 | 27.2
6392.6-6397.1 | 28.5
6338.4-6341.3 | 23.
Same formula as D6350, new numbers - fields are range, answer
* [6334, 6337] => 26.8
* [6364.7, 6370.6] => 27.1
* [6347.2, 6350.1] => 27.4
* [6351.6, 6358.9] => 30.7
